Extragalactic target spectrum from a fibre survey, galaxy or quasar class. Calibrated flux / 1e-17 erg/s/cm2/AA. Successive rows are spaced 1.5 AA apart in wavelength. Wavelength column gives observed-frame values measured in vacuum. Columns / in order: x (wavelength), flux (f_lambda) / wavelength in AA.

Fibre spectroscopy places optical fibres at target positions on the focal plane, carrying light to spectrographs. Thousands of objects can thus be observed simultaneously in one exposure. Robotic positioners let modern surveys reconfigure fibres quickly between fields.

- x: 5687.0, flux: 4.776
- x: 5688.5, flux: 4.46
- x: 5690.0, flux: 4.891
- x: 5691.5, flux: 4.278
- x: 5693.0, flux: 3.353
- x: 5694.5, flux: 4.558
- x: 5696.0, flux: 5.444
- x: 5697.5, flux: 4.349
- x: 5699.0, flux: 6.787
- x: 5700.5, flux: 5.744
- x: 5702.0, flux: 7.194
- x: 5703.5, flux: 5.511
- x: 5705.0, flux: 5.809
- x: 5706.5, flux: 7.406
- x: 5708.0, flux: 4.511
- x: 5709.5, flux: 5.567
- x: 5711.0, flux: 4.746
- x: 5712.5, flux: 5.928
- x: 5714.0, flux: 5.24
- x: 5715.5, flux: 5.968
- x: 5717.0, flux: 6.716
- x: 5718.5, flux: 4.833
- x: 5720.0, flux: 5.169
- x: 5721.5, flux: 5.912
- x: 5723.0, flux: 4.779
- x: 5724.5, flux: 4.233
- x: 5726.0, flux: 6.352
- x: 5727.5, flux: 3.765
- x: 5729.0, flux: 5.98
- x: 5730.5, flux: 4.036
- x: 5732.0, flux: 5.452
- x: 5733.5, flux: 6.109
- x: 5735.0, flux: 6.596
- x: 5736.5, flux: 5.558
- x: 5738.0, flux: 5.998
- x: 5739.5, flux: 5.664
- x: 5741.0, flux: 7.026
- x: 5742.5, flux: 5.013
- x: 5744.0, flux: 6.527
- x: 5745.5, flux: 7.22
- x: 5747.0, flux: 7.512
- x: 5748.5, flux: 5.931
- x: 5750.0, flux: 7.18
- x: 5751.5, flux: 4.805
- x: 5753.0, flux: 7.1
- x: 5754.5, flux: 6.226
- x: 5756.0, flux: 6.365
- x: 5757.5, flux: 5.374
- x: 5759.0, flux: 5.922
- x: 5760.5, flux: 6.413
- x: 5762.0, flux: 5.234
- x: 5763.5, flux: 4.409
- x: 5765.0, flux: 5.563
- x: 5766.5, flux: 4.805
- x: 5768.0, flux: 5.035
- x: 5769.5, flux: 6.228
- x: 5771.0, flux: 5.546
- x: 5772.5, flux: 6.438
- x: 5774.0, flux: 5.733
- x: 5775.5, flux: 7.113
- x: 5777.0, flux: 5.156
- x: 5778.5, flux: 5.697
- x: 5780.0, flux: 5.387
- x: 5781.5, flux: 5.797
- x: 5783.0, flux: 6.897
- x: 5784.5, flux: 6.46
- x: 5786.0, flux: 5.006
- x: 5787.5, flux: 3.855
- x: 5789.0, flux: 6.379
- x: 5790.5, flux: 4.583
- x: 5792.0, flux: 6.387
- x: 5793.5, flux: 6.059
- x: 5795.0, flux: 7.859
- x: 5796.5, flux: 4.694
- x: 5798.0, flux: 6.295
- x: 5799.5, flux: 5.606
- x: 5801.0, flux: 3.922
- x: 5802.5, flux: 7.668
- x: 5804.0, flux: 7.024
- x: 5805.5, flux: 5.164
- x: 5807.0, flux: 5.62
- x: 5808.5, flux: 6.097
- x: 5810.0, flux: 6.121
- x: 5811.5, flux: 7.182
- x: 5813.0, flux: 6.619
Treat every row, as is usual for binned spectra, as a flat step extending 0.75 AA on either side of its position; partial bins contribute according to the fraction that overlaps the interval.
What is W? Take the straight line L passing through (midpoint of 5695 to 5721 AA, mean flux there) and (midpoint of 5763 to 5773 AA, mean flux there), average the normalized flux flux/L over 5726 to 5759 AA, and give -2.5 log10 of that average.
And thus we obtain -0.083 mag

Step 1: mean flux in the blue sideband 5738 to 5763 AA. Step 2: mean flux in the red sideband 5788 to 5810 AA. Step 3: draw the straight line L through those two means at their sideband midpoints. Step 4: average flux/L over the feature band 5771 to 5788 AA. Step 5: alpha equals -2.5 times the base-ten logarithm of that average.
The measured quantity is 0.05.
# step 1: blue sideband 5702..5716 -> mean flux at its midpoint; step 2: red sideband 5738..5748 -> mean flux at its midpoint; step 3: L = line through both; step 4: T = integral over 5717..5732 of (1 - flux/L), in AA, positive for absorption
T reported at 2.3 AA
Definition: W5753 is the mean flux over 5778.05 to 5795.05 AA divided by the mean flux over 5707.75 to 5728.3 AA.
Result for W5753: 1.1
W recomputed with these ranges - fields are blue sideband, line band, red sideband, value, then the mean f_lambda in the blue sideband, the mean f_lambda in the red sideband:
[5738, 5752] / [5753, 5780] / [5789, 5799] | 0.079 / 6.33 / 6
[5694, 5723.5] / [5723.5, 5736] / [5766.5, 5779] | 0.074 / 5.62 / 5.81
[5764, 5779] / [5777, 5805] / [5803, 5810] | 0.011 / 5.71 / 6.05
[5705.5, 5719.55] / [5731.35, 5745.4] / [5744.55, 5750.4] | 0.094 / 5.65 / 6.93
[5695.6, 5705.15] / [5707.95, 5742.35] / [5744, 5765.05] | 0.091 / 5.85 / 6.12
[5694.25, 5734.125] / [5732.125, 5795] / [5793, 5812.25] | -0.019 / 5.49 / 6.1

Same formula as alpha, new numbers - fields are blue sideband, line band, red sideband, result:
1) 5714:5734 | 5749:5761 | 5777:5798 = -0.116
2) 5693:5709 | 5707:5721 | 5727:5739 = 0.021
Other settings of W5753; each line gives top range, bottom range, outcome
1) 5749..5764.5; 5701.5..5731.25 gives 1.08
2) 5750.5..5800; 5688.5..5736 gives 1.07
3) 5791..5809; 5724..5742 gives 1.08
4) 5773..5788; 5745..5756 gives 0.88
